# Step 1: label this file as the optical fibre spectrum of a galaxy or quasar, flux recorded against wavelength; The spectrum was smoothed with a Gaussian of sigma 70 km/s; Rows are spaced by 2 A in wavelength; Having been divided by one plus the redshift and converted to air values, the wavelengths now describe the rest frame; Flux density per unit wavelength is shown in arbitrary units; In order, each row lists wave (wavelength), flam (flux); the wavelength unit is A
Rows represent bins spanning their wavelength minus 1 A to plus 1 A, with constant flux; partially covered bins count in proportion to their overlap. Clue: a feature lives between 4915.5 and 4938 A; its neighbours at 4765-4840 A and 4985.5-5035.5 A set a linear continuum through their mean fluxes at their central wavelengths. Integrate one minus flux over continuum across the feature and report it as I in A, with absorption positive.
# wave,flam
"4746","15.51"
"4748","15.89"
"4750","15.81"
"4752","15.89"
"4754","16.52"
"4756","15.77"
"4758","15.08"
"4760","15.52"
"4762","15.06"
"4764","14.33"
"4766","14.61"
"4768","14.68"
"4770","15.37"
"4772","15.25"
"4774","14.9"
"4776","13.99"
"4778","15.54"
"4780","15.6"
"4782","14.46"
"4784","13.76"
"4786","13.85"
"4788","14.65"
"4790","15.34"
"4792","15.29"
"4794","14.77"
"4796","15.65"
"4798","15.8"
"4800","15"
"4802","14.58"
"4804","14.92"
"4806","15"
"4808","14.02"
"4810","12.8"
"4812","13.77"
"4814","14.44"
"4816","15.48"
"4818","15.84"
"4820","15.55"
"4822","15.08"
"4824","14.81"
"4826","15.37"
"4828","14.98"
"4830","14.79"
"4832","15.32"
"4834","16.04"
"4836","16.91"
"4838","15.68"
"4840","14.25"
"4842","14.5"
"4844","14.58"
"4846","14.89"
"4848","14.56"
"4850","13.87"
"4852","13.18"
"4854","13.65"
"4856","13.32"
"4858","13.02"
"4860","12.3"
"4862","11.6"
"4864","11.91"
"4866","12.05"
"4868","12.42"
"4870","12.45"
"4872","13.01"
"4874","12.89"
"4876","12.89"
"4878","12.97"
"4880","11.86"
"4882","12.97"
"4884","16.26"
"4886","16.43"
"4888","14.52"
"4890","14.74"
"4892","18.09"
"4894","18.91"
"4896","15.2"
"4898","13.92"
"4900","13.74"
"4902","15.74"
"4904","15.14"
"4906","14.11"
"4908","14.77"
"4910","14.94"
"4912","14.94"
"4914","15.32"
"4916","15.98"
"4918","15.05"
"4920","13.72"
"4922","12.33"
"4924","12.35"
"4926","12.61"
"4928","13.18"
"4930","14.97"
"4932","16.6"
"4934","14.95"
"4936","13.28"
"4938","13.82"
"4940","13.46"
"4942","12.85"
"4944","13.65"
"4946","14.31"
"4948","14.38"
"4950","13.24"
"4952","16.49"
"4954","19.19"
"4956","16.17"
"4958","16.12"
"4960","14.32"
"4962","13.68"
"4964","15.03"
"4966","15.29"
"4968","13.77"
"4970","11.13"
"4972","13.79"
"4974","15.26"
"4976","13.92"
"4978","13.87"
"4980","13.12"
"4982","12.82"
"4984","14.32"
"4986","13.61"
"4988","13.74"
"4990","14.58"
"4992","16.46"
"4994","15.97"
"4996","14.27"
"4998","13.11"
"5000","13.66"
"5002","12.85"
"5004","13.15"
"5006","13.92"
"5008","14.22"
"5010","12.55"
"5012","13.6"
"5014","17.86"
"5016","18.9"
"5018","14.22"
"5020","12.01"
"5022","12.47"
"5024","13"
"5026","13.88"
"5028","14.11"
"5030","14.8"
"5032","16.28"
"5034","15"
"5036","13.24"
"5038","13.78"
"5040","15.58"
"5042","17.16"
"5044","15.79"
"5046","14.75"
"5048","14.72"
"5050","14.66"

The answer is 0.8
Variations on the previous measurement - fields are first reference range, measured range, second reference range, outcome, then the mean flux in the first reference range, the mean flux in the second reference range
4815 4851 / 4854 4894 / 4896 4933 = 3.2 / 15.1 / 14.4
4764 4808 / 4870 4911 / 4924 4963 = 0.1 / 14.9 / 14.5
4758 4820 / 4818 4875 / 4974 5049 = 2.5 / 14.8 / 14.4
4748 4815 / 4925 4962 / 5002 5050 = 0.1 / 14.9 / 14.5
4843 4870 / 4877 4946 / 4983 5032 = -4.9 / 13.2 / 14.3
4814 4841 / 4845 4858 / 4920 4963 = 1.1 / 15.4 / 14.4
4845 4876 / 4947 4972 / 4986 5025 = -1.9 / 13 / 14.2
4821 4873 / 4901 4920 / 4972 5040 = -1.3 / 14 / 14.2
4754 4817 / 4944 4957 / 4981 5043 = -0.9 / 14.8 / 14.4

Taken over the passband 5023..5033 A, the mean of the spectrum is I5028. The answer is 14.4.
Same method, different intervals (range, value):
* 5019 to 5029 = 13.1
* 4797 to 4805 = 15.1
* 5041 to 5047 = 15.9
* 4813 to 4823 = 15.3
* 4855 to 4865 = 12.4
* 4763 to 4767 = 14.5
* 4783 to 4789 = 14.1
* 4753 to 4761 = 15.7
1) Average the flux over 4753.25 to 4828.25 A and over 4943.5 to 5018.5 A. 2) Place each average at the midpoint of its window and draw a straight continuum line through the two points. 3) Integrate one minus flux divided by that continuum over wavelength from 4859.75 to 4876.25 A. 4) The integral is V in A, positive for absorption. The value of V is 2.7 A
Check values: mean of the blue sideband 14.9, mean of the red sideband 14.5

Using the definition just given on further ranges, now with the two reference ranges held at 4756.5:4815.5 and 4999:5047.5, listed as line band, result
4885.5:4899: -1.2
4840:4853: 0.4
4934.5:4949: 0.8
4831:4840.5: -0.7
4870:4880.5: 1.4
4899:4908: 0.0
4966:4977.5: 0.6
